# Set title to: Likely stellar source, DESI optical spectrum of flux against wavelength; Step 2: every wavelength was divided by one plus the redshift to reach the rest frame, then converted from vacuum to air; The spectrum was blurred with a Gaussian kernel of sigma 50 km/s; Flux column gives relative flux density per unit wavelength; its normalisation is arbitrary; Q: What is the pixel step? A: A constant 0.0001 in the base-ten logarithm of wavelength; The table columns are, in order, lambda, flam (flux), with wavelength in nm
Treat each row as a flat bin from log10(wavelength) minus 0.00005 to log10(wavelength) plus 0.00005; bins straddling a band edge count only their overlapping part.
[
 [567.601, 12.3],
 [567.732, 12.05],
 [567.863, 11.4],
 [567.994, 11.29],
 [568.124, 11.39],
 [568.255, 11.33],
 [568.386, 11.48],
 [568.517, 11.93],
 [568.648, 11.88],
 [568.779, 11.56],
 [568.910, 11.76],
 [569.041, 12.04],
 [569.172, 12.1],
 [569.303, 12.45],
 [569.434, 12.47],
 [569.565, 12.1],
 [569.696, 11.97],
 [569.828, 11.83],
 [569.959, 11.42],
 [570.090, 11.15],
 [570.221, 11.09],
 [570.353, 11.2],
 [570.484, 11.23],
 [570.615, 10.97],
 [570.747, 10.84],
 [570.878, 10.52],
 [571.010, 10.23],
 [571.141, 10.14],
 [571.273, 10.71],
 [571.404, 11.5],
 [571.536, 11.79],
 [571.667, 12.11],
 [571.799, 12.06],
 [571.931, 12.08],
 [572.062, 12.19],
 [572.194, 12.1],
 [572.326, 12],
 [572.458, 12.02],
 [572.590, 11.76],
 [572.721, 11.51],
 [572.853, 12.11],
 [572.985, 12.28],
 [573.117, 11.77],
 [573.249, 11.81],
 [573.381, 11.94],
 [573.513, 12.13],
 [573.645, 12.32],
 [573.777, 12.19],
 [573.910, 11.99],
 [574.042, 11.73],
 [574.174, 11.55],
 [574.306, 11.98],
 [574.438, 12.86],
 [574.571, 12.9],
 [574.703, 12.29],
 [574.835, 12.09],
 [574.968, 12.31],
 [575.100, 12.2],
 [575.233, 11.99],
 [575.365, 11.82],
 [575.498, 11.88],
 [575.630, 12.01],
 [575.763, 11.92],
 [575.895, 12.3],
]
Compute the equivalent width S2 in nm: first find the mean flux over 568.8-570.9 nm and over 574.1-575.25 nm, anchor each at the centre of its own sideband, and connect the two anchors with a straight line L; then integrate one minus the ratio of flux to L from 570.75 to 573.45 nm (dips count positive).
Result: 0.065 nm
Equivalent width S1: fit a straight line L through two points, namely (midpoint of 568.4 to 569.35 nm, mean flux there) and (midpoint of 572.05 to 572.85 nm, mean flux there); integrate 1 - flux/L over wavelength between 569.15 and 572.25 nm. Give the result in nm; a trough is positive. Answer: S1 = 0.110 nm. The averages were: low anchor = 11.9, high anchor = 11.9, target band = 11.5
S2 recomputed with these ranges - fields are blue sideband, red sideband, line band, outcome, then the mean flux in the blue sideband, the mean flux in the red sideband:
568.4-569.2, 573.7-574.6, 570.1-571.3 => 0.12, 11.8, 12.1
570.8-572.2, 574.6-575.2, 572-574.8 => -0.05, 11.4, 12.2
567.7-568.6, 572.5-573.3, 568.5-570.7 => -0.01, 11.5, 11.9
